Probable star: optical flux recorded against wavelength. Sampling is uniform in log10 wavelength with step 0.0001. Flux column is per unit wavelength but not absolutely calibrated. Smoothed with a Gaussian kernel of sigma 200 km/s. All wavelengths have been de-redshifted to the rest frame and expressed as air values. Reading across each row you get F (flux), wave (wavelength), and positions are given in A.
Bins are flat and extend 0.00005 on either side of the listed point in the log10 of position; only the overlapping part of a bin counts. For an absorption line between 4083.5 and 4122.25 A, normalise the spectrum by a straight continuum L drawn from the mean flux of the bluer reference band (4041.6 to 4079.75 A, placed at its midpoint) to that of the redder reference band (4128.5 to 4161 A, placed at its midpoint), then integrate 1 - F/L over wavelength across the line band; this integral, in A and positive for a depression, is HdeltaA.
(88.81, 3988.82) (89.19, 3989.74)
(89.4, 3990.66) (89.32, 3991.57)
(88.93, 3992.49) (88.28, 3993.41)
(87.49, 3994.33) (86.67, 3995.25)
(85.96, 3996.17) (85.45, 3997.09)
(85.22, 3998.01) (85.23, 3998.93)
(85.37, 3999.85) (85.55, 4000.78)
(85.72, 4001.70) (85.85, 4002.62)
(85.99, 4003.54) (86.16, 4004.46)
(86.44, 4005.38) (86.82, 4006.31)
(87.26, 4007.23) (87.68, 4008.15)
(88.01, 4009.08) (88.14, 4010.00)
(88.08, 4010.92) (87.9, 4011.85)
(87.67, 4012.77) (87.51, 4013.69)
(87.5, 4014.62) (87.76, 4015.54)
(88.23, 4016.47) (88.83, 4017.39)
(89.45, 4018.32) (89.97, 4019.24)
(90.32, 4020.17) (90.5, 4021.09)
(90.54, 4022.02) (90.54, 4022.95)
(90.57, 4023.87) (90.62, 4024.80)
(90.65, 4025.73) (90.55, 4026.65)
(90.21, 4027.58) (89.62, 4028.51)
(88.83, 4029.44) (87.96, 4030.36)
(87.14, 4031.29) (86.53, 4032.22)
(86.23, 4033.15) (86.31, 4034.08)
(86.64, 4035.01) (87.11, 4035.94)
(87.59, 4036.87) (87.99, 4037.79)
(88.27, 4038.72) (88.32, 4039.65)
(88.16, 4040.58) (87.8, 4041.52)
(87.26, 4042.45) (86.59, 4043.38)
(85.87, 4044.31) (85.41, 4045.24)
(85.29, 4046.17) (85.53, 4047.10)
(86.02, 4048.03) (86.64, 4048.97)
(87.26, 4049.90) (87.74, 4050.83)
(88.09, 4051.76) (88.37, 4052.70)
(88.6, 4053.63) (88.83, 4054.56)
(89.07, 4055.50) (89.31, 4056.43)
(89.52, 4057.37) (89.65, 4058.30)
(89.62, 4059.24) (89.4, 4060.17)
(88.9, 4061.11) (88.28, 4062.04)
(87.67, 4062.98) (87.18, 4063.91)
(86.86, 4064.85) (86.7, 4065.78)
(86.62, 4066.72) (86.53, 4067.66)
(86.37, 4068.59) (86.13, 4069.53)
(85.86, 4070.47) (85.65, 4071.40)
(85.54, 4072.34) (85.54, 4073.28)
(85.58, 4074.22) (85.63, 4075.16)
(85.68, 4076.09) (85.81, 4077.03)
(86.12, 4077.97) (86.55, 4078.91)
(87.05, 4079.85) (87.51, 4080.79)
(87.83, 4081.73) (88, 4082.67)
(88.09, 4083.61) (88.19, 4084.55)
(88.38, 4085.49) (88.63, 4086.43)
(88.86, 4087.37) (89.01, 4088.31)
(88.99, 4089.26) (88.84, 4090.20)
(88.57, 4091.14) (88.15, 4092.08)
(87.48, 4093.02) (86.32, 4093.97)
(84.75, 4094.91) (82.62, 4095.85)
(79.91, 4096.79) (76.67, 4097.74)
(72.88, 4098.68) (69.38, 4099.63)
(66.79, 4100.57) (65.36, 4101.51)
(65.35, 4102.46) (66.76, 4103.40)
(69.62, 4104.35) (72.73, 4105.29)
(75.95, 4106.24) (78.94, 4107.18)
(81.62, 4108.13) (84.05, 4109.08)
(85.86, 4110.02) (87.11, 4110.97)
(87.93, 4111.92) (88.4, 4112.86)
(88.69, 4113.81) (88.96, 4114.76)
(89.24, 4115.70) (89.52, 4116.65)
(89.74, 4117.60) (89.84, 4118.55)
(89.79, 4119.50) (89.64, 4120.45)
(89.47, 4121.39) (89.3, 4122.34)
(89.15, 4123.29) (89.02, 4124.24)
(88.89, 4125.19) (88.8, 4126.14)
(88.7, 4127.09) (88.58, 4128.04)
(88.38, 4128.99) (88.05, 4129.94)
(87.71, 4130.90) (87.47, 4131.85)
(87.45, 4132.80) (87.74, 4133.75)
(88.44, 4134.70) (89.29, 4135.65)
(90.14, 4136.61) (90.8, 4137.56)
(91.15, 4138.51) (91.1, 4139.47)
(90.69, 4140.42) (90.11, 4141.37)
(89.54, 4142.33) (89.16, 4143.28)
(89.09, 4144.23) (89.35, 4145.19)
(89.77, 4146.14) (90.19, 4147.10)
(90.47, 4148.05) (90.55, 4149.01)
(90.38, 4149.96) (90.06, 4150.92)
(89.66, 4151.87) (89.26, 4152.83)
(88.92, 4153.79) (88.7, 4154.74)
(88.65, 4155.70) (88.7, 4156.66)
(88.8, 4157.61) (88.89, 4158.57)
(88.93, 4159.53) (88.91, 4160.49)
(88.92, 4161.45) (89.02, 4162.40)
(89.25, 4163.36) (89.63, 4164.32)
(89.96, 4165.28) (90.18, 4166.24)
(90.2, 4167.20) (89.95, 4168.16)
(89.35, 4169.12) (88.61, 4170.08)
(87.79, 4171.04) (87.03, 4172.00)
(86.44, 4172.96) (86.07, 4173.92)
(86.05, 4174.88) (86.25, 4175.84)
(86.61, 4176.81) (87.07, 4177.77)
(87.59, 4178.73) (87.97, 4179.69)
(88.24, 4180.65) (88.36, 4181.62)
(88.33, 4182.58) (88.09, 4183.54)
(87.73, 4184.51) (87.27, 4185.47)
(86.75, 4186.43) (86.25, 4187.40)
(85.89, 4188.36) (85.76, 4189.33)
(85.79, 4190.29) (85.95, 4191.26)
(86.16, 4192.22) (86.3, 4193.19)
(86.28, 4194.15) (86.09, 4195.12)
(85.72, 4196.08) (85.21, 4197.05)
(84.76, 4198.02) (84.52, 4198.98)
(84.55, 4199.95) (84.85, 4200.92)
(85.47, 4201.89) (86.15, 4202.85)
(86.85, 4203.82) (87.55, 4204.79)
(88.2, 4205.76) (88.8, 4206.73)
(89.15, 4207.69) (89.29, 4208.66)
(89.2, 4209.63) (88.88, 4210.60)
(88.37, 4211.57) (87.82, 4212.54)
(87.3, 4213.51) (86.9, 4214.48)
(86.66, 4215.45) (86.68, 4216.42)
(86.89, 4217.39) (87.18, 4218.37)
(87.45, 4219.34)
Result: 2.2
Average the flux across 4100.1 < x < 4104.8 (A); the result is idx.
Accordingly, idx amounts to 66.8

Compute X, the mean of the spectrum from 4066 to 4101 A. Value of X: 85.1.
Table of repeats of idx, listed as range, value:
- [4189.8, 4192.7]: 86.1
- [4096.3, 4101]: 73.2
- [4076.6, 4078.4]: 85.9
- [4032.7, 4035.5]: 86.3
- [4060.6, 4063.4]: 88.2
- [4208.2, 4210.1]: 89.2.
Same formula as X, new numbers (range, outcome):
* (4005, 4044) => 88.3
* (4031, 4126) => 85.6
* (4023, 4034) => 89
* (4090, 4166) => 86.2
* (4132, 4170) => 89.5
